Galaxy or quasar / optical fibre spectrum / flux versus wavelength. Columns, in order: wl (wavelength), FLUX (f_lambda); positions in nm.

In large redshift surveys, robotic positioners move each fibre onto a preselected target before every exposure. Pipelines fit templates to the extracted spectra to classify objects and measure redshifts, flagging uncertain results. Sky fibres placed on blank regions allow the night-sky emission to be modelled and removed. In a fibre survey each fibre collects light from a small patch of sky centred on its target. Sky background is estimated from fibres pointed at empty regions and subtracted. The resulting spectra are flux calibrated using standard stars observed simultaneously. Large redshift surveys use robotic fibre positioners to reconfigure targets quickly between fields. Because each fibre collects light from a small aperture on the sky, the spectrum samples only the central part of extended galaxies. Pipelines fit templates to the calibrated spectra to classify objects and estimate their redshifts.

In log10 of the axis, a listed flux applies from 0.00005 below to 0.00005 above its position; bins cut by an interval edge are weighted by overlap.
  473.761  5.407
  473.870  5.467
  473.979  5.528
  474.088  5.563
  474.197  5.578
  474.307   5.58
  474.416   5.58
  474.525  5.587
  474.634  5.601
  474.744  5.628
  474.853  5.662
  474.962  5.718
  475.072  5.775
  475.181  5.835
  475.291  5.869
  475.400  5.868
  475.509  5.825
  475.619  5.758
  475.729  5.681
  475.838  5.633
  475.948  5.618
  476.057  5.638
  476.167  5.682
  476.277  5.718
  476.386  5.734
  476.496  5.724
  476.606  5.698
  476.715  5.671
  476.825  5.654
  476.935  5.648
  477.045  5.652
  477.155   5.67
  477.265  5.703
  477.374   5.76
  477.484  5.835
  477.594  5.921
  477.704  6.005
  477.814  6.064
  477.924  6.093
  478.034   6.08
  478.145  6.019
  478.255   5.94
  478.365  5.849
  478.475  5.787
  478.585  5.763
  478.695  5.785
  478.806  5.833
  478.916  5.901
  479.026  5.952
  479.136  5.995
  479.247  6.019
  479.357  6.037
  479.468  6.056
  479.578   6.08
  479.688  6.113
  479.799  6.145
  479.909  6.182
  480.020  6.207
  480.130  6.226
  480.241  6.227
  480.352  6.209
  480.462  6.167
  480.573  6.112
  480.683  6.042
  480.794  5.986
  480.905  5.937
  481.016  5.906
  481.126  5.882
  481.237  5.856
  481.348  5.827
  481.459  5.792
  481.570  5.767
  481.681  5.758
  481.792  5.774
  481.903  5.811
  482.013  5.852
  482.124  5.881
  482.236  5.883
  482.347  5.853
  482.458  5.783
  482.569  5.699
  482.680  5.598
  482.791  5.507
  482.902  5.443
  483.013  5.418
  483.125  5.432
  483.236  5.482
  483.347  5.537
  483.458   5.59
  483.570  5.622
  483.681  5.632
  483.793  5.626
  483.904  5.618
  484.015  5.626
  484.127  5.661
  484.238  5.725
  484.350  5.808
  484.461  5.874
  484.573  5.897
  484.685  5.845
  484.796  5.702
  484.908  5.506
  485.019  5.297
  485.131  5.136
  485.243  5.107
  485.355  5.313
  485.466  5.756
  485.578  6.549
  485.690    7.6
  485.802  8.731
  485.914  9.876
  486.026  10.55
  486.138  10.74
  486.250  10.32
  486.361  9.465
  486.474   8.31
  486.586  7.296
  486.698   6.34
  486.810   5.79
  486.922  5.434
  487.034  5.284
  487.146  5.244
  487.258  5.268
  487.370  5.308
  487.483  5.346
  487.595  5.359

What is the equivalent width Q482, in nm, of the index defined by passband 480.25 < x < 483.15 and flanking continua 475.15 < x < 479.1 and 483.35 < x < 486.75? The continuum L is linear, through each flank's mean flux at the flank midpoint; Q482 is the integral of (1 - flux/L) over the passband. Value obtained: 0.23 nm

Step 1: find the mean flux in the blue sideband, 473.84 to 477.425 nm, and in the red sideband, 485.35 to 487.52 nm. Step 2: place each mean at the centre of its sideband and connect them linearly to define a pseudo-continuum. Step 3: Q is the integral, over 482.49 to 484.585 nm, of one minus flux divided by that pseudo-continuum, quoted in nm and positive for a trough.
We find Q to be 0.378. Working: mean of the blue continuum 5.68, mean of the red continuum 7.29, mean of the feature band 5.62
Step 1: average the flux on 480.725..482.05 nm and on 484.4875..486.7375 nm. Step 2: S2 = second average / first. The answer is 1.24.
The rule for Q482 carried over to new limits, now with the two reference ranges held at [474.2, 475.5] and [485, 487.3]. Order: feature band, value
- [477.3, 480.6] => 0.12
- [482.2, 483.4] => 0.20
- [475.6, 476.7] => 0.03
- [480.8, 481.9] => 0.12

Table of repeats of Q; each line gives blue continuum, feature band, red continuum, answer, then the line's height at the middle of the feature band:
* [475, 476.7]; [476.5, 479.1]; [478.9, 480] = 0.032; 5.91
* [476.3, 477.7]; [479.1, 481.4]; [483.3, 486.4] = 0.016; 6.1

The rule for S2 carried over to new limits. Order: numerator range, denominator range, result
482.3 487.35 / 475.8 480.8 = 1.07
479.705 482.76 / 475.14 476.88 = 1.04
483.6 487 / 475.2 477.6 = 1.17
